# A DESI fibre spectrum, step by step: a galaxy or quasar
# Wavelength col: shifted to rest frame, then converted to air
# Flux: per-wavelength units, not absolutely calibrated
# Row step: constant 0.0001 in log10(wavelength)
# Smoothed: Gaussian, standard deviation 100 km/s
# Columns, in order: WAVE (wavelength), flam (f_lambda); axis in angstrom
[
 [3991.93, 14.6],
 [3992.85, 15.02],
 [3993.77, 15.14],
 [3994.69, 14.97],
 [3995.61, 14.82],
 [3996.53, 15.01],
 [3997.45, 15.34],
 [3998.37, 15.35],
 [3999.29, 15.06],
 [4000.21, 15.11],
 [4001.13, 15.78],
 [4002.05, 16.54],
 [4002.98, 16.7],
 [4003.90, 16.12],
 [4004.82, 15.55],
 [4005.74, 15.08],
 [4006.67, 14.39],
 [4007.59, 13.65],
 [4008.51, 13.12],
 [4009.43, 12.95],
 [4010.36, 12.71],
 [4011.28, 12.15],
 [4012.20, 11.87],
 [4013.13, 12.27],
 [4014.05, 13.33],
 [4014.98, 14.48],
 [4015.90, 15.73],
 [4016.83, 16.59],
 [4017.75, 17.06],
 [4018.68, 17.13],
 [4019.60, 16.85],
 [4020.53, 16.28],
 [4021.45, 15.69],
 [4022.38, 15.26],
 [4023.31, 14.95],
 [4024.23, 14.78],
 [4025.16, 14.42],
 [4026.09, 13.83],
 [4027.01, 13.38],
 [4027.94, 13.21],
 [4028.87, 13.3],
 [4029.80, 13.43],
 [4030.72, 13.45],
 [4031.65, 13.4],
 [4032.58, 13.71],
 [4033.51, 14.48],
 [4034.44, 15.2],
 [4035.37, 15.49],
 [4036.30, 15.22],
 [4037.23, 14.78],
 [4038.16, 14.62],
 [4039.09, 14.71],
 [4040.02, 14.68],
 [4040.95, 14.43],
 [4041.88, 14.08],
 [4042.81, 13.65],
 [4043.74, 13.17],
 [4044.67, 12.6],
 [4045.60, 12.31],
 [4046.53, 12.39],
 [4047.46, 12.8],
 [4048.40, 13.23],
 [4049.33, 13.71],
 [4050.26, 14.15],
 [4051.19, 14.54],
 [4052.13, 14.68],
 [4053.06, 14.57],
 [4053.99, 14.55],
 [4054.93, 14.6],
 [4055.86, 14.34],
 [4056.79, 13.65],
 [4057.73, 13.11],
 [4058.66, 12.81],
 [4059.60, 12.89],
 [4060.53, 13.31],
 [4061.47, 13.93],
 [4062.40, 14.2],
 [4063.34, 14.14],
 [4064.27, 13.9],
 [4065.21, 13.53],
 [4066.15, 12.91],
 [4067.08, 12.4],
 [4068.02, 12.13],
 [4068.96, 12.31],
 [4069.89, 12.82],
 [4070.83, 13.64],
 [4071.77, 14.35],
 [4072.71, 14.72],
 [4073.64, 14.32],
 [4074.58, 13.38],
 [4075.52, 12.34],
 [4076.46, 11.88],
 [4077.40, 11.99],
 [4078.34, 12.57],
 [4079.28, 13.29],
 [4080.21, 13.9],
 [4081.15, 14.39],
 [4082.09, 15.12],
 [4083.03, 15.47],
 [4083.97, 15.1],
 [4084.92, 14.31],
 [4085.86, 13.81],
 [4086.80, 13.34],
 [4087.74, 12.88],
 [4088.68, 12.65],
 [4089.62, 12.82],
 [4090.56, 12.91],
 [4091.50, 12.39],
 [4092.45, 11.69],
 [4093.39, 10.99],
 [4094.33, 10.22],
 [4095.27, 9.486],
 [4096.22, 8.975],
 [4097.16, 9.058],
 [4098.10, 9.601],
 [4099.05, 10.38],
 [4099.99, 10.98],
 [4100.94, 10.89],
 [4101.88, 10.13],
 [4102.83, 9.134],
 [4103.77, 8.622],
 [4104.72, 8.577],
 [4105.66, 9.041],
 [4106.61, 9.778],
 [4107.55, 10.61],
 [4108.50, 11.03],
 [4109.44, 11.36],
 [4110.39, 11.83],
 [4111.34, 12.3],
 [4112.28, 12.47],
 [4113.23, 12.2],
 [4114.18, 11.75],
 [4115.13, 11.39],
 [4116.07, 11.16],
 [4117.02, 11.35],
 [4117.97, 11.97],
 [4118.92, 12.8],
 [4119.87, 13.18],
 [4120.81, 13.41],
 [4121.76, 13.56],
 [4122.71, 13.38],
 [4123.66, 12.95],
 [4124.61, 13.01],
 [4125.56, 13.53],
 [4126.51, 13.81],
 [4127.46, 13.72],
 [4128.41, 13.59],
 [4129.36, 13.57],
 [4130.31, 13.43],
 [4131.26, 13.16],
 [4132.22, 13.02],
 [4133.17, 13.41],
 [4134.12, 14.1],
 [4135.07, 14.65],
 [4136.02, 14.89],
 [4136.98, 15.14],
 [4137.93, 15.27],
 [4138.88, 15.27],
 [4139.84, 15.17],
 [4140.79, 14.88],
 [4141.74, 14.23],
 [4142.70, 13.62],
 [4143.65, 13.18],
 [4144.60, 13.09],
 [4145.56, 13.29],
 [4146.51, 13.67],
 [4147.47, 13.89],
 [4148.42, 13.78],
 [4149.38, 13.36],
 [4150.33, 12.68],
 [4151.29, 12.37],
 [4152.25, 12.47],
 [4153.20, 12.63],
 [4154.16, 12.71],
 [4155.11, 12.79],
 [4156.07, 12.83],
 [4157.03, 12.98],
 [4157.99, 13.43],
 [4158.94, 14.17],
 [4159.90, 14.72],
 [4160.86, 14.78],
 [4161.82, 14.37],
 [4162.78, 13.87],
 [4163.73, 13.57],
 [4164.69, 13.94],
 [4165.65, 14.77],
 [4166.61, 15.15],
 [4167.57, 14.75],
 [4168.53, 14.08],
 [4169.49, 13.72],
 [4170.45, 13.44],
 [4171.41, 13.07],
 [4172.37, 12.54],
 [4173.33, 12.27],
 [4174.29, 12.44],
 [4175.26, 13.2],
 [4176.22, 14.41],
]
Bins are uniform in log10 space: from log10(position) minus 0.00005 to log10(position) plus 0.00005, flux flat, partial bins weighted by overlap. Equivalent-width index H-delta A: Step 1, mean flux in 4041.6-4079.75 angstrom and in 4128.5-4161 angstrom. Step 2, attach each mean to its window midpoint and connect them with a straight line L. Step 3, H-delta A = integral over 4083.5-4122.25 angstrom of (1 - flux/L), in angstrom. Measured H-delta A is 6.0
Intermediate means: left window 13.4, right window 13.7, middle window 11.5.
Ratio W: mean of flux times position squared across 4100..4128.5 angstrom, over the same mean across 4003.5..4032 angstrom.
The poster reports 0.9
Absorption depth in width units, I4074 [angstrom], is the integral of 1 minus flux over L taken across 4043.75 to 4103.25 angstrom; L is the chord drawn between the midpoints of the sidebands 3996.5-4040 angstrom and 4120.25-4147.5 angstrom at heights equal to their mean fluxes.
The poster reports 6.0 angstrom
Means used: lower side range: 14.7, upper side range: 13.9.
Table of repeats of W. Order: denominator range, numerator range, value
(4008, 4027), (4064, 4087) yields 0.96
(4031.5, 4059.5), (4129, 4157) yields 1.02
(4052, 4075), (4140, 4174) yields 1.04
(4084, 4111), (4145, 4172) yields 1.27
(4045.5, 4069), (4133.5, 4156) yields 1.06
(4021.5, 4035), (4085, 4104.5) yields 0.81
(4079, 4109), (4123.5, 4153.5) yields 1.21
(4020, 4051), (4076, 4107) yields 0.85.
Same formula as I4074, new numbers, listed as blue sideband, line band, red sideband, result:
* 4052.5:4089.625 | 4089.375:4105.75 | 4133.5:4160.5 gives 3.98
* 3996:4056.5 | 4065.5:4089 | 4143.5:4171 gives 1.10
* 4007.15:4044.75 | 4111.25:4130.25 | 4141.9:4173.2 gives 1.35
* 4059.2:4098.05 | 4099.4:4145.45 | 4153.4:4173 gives 2.69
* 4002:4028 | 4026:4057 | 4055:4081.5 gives 0.13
